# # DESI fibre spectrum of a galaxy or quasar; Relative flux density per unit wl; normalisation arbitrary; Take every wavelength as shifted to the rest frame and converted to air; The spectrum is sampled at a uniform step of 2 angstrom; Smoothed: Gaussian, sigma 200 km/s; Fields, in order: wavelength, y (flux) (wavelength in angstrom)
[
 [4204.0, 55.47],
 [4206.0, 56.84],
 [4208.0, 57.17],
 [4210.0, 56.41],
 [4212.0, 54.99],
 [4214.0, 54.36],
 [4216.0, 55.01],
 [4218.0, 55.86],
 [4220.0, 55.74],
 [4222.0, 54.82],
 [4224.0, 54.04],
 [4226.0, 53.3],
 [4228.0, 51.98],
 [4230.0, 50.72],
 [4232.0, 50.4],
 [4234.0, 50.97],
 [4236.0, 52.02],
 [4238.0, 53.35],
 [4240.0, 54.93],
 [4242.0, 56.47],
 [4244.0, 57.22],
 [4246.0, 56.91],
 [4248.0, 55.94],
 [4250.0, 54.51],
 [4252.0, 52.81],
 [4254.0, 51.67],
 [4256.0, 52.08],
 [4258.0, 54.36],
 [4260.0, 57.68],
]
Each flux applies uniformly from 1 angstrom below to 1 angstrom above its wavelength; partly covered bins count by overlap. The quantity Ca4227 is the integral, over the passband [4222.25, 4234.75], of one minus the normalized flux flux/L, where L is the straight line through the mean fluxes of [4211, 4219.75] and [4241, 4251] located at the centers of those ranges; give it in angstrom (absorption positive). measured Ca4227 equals 0.8 angstrom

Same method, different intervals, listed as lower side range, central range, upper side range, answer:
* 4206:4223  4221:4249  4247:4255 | 0.4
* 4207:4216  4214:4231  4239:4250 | 0.6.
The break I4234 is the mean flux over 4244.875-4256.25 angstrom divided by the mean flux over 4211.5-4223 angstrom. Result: 0.98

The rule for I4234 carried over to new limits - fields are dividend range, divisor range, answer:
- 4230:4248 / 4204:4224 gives 0.97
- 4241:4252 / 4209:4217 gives 1.01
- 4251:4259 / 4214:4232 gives 0.98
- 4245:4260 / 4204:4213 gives 0.96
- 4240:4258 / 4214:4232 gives 1.02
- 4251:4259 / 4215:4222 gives 0.95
